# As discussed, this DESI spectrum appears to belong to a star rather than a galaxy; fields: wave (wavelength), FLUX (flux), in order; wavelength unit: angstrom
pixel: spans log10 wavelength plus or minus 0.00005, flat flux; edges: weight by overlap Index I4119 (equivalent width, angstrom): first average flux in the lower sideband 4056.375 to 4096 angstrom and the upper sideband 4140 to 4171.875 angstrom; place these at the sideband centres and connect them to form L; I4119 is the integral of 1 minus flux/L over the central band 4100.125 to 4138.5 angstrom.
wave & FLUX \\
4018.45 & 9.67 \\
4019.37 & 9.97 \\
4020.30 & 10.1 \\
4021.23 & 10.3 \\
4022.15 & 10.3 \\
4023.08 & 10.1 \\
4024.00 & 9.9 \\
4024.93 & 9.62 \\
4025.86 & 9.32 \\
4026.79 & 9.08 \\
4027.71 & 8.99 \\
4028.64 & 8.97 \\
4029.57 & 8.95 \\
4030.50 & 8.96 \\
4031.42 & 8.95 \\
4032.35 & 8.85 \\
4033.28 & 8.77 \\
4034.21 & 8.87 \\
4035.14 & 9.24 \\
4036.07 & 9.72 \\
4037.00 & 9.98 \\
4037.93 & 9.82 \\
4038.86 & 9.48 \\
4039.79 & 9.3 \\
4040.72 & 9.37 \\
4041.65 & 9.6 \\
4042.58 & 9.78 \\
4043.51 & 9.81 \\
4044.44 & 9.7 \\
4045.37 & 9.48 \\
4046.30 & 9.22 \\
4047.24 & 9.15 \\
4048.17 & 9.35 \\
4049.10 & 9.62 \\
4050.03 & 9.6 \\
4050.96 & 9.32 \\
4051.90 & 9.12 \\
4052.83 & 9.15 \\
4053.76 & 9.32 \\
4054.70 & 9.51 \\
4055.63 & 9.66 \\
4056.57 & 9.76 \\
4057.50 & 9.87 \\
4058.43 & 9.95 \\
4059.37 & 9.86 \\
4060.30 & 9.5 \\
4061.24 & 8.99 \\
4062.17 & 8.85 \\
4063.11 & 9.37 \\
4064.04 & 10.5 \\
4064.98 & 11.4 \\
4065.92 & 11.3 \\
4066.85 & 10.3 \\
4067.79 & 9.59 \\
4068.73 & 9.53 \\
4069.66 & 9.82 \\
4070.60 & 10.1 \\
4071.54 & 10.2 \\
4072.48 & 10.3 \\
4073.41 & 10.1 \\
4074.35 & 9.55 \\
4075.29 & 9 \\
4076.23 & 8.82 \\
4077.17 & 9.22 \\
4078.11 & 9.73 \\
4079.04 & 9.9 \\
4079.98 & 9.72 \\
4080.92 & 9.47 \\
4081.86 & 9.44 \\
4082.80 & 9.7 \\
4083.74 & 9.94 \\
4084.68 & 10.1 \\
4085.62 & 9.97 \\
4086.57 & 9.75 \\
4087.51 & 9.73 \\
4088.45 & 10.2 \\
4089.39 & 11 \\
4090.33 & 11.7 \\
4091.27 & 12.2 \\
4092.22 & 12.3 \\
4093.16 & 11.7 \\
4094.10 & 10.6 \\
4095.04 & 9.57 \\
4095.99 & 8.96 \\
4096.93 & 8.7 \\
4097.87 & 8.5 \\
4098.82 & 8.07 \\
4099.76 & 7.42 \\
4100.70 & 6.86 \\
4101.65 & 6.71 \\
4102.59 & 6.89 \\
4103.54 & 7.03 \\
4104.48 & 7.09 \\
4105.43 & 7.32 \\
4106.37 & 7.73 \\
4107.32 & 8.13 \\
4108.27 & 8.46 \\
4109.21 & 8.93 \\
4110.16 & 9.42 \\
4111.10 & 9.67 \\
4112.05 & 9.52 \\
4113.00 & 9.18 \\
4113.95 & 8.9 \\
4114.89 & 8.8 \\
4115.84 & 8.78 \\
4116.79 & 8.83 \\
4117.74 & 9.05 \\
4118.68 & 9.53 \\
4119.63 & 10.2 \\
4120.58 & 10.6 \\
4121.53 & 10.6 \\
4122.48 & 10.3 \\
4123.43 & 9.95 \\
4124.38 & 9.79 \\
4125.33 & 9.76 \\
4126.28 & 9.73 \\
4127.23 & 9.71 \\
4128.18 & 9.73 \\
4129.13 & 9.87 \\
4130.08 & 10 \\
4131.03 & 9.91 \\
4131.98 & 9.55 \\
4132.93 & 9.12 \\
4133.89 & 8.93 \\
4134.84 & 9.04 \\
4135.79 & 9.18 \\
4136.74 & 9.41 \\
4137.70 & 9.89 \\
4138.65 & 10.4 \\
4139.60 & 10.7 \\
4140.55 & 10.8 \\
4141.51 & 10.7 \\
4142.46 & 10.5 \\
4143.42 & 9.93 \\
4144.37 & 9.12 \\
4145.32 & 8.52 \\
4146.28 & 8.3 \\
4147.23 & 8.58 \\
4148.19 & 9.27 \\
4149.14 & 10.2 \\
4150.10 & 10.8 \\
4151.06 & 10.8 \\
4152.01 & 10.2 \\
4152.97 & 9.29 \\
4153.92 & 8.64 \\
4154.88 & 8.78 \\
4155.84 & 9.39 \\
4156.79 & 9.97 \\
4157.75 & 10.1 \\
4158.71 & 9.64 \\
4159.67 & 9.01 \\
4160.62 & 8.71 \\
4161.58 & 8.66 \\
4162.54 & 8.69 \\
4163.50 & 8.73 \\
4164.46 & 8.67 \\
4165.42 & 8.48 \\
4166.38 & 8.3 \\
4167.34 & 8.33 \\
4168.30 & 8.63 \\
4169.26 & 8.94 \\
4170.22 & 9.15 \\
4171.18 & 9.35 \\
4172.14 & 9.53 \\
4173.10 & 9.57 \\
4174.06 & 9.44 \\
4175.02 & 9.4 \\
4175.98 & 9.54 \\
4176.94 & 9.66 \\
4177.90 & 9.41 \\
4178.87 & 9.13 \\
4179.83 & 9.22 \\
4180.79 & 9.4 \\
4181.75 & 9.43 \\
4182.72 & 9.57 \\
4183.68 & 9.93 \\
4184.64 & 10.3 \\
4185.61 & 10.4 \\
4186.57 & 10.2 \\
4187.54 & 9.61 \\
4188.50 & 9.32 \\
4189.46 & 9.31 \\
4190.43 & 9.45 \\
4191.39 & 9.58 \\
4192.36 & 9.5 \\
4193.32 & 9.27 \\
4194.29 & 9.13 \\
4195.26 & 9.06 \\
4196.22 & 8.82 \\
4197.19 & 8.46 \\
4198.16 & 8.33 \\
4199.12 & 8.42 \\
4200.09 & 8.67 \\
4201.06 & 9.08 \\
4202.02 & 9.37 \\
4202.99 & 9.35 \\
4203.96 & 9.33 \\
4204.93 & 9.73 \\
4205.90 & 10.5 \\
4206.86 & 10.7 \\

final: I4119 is 2.31 angstrom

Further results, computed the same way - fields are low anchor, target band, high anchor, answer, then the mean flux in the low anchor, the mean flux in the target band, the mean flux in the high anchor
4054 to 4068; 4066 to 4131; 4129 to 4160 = 2.2 angstrom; 9.89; 9.45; 9.65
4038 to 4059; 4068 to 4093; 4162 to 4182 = -1.8 angstrom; 9.51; 10.1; 9.09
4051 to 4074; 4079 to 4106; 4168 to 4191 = 1.2 angstrom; 9.82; 9.31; 9.51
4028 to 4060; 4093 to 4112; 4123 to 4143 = 2.6 angstrom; 9.41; 8.36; 9.84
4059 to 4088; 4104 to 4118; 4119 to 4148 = 1.6 angstrom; 9.8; 8.65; 9.75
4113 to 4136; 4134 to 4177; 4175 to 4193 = 0.9 angstrom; 9.57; 9.39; 9.6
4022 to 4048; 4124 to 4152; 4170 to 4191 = -0.7 angstrom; 9.39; 9.74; 9.57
